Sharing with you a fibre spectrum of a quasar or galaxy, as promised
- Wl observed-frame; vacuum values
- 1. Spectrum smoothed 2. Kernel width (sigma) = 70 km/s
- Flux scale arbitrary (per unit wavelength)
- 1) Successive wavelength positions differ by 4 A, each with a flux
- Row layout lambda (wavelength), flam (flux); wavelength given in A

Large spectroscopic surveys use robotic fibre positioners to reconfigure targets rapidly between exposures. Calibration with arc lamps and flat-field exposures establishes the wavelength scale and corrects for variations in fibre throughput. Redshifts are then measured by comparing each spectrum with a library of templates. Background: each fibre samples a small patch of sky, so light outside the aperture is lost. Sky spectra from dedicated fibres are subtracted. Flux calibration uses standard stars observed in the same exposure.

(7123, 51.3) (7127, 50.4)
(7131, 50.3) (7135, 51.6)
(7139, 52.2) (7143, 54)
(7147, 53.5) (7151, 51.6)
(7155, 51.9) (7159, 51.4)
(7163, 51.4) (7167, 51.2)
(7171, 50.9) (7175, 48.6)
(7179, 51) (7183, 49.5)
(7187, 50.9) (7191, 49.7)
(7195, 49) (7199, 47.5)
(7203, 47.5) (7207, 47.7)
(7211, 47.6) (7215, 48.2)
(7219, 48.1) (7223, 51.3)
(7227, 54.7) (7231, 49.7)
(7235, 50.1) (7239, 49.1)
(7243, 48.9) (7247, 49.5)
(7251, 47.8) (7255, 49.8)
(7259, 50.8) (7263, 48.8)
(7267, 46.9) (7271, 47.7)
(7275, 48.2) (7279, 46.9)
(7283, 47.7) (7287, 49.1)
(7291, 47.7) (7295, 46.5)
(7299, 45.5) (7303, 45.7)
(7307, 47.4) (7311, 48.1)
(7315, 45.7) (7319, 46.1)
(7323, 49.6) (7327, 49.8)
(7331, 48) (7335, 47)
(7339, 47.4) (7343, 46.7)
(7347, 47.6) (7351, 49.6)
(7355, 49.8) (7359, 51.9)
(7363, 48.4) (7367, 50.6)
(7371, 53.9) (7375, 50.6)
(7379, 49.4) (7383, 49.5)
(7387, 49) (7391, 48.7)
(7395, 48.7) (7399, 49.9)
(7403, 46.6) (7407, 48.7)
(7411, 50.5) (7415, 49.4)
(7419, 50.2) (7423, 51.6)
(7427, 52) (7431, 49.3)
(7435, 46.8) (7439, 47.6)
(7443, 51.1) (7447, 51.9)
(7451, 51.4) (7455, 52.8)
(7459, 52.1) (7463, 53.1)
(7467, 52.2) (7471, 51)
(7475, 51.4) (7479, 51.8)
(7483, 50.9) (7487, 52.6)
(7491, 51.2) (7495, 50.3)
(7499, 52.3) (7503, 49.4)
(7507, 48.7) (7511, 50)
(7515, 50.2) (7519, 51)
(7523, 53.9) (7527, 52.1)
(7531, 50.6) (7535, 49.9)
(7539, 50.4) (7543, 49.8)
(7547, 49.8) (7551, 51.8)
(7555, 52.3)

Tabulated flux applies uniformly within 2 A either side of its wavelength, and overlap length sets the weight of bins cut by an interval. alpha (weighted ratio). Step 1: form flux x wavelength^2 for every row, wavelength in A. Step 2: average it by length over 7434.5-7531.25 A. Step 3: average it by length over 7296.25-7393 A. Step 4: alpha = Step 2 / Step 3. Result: 1.09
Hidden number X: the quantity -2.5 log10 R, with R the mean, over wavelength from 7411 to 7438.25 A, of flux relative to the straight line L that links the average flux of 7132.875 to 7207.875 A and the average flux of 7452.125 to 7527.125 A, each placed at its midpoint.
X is 0.03 mag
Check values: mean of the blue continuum 50.6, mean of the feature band 49.8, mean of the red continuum 51.4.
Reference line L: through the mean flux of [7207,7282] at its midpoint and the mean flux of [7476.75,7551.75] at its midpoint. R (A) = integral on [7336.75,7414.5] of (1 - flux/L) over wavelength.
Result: 0.94 A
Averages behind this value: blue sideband 49.1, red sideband 50.9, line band 49.3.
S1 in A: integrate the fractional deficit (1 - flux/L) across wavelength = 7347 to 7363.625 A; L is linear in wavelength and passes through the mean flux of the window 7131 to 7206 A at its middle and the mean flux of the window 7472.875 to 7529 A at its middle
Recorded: 0.4 A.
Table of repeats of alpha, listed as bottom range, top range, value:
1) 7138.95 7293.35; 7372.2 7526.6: 1.08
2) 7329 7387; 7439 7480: 1.08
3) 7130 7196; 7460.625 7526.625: 1.10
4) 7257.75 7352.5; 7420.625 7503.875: 1.12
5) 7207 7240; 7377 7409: 1.03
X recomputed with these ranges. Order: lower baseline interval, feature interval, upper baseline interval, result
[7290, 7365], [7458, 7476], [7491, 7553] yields -0.04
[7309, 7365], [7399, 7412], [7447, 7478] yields 0.04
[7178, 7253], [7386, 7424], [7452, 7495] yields 0.04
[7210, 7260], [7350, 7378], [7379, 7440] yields -0.03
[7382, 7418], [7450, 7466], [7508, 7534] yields -0.05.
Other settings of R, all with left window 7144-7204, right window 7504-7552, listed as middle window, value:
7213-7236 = 0.06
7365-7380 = -0.20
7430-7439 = 0.49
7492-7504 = -0.05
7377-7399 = 0.63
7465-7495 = -0.53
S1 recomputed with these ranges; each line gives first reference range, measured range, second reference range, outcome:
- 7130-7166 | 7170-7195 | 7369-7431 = 0.8 A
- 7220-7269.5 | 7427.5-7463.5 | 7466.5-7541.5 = 0.1 A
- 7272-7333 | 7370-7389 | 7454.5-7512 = -0.5 A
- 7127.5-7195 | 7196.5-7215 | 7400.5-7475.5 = 1.2 A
